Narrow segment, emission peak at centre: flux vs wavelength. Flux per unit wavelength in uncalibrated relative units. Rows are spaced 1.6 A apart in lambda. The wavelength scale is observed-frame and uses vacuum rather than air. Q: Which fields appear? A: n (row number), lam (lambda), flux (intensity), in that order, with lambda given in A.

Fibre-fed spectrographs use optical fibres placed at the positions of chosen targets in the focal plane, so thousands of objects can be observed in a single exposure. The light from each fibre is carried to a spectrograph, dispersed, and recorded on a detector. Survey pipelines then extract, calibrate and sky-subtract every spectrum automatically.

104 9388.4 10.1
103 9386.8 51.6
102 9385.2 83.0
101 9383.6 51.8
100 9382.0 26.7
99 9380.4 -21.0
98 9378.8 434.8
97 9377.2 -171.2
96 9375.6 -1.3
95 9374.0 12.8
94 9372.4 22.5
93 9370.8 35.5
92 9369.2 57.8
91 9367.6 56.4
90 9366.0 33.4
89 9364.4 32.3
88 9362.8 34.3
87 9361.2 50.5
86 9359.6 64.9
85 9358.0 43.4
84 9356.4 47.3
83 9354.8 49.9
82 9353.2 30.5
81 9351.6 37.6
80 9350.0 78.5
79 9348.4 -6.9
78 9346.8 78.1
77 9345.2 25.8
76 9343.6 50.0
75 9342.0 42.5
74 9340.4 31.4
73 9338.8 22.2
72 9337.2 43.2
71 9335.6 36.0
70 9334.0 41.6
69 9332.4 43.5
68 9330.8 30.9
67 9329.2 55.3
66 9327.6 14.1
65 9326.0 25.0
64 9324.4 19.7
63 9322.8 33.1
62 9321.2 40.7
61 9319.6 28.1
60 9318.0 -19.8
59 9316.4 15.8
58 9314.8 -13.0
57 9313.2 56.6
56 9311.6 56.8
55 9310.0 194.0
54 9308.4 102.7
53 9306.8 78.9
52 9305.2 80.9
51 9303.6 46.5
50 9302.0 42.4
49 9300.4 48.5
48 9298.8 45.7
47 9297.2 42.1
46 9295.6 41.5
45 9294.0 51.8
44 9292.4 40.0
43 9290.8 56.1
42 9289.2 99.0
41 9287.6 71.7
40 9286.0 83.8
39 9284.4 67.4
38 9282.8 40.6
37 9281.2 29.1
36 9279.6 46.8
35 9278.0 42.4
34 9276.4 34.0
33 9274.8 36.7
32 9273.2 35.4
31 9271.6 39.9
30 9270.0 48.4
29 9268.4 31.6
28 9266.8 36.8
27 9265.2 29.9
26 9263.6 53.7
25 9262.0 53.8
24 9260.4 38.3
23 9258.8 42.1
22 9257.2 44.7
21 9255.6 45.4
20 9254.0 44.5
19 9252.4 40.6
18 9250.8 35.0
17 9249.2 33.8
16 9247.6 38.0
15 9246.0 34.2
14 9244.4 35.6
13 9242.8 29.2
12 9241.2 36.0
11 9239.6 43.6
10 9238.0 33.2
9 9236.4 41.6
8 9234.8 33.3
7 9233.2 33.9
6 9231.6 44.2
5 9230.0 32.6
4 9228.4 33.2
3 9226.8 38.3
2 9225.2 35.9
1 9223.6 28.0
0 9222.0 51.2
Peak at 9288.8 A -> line [S II]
